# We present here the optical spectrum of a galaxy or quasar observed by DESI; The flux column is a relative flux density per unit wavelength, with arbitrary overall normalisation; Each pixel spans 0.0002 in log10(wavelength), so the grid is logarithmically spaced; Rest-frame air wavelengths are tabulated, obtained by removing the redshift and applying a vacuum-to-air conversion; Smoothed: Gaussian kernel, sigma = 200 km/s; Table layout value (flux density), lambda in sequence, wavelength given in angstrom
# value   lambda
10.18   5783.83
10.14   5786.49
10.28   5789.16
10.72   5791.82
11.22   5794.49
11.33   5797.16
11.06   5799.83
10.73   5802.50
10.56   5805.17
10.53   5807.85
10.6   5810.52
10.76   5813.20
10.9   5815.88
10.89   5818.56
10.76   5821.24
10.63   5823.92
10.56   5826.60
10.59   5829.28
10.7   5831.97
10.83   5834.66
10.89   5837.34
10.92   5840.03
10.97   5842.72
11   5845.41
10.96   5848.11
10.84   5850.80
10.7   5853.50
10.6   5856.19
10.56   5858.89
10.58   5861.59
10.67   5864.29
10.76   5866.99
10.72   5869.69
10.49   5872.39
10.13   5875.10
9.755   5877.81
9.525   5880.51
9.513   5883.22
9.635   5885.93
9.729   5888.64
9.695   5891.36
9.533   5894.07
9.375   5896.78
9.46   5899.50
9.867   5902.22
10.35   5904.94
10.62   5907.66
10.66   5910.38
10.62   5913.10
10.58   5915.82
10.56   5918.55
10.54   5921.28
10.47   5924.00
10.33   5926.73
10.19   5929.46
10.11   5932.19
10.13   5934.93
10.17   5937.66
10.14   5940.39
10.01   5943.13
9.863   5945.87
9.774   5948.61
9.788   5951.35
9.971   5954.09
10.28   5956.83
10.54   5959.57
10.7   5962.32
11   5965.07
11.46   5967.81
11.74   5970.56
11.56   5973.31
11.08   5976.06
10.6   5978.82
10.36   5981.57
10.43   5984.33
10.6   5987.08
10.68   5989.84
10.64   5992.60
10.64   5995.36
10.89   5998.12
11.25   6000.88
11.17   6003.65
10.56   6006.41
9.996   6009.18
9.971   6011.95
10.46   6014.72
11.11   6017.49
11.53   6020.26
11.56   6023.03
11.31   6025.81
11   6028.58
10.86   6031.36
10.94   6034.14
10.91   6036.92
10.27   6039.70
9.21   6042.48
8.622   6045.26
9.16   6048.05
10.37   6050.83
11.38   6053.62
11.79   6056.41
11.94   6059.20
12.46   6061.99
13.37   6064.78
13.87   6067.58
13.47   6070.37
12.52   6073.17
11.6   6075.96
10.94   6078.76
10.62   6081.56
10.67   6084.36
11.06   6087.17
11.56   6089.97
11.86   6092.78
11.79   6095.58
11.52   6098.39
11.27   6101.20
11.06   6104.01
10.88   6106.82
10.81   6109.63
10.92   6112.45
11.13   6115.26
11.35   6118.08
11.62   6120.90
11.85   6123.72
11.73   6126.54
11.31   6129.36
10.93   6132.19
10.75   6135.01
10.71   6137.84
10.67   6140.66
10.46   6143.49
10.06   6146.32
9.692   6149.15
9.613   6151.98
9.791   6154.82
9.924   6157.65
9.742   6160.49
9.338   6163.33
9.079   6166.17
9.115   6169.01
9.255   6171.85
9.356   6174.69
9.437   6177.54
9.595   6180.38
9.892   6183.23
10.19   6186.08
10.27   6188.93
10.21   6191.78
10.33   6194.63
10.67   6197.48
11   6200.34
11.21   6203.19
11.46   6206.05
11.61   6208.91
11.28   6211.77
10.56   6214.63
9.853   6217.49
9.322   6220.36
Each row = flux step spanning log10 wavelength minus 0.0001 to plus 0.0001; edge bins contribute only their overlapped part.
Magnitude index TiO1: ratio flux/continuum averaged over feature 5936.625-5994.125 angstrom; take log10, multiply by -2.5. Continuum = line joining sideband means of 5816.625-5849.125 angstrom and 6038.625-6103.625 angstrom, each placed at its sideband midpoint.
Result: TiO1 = 0.06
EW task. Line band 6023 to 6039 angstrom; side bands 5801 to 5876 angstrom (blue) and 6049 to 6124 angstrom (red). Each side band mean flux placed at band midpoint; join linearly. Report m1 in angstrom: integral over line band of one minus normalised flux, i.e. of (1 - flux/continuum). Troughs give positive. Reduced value 0.5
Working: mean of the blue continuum 10.7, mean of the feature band 11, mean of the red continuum 11.6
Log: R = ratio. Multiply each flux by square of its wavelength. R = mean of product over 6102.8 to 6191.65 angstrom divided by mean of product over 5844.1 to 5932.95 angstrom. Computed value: 1.10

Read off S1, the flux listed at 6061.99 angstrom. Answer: 12.46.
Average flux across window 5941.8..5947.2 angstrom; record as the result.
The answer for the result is 9.93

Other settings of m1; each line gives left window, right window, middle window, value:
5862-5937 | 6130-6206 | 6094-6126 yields -3.8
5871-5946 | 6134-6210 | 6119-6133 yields -1.9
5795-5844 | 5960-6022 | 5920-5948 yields 1.7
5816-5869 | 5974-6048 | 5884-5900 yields 1.7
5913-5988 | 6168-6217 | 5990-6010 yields -0.6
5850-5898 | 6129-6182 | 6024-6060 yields -2.1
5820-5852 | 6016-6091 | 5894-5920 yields 1.8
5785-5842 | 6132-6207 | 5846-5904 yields 2.6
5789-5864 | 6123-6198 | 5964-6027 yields -2.7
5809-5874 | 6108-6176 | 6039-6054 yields 1.1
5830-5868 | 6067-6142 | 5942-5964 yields 1.8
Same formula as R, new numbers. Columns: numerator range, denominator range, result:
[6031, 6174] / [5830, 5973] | 1.12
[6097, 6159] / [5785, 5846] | 1.12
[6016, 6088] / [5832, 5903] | 1.16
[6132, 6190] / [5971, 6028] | 0.96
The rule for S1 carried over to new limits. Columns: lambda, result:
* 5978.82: 10.6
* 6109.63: 10.81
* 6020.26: 11.53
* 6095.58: 11.79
